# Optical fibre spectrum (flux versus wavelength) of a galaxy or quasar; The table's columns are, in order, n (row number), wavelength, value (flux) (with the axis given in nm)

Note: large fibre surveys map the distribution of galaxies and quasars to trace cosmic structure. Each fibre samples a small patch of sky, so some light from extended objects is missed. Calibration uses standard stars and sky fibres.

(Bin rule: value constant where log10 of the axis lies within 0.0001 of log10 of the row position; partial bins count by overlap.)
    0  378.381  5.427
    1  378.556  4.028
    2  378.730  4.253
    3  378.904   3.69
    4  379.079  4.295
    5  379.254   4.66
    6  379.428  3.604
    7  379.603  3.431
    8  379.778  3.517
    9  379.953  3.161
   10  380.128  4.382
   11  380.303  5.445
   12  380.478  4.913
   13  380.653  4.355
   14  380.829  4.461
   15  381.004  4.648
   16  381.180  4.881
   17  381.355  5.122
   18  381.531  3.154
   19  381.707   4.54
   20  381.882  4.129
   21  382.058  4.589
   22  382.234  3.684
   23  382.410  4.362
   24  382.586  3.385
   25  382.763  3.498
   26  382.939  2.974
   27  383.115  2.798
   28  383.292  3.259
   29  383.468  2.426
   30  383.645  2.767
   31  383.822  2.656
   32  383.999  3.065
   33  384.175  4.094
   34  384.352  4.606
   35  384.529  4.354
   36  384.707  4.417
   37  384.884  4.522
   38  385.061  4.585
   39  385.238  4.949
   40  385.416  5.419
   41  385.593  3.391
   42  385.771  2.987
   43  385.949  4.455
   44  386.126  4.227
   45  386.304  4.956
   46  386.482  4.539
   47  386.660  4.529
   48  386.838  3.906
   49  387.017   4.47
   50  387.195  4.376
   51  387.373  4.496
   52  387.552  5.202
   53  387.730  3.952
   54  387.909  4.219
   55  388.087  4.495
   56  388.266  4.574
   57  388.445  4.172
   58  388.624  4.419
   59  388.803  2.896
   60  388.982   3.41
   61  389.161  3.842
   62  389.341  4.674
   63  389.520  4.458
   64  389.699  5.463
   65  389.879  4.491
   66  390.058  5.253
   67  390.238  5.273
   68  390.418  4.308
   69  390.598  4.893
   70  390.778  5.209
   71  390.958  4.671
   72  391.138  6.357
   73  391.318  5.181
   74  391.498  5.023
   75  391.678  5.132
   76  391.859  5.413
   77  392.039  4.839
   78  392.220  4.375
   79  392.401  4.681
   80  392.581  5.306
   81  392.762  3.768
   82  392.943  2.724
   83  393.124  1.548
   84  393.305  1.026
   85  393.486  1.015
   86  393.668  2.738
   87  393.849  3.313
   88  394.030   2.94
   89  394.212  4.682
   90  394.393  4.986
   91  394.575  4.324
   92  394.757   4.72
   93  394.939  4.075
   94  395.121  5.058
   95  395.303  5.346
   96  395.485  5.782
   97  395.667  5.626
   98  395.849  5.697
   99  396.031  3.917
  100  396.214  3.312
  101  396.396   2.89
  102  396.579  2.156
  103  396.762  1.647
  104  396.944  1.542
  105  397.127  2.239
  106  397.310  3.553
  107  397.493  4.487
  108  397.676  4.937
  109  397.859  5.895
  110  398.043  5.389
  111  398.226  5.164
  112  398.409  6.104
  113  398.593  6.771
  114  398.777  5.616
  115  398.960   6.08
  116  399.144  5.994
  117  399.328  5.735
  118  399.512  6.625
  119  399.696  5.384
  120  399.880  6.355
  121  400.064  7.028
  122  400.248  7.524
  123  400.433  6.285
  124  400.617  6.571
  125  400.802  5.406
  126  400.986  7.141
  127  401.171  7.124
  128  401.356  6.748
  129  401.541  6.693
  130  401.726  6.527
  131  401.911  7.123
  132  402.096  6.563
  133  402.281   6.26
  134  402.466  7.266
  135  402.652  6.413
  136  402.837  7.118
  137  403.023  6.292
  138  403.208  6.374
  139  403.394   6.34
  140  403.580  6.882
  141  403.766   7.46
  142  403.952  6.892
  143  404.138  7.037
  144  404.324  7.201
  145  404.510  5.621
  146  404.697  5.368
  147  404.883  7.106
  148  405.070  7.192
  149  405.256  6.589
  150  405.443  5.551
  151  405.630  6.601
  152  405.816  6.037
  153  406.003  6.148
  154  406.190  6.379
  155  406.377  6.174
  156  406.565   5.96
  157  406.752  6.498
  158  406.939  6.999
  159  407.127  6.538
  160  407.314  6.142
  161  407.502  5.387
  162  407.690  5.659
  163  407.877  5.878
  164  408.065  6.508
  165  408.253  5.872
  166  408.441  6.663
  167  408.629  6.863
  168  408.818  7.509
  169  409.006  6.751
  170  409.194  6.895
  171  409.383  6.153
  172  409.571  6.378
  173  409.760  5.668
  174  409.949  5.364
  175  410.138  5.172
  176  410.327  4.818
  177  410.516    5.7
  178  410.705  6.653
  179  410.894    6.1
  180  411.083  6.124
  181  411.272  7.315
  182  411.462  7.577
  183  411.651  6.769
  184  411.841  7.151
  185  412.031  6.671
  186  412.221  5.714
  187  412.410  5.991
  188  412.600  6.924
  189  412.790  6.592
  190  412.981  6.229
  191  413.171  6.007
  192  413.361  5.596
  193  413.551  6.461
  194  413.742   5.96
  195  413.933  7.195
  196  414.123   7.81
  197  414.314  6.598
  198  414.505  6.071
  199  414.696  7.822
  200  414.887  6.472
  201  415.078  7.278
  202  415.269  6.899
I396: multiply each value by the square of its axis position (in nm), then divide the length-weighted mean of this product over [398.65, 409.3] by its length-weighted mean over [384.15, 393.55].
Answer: 1.61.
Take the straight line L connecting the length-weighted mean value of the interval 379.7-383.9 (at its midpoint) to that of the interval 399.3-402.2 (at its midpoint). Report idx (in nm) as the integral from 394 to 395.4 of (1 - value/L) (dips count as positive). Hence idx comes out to 0.28 nm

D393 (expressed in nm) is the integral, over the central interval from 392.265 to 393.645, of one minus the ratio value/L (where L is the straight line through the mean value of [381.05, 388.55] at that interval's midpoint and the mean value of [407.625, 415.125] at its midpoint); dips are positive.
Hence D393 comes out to 0.54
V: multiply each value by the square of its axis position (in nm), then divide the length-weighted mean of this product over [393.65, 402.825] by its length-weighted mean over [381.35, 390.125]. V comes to 1.38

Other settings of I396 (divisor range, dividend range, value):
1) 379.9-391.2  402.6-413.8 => 1.68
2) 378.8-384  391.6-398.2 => 1.09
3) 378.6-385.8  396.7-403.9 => 1.64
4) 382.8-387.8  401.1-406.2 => 1.81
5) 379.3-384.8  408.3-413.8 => 1.88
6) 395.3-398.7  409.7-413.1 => 1.55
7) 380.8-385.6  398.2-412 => 1.81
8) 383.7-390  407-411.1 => 1.61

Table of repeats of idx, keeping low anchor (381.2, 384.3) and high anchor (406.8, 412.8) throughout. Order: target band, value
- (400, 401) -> -0.23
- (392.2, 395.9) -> 0.62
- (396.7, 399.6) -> 0.16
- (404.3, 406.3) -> -0.15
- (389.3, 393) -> -0.34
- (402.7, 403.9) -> -0.23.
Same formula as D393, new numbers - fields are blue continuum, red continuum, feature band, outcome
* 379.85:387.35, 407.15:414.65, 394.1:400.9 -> 0.33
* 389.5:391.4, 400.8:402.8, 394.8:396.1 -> 0.16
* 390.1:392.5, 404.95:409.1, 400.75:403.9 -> -0.39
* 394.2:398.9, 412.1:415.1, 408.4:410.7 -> -0.05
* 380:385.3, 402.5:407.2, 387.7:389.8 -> 0.22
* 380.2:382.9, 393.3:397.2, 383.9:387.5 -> -0.18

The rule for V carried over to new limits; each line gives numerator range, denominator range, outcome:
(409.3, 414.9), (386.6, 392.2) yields 1.54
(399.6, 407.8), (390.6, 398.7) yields 1.61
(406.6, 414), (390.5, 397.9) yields 1.69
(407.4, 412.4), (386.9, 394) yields 1.64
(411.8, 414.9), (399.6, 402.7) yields 1.05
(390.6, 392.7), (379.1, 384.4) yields 1.38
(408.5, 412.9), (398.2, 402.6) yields 1.04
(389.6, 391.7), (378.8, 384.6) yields 1.37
